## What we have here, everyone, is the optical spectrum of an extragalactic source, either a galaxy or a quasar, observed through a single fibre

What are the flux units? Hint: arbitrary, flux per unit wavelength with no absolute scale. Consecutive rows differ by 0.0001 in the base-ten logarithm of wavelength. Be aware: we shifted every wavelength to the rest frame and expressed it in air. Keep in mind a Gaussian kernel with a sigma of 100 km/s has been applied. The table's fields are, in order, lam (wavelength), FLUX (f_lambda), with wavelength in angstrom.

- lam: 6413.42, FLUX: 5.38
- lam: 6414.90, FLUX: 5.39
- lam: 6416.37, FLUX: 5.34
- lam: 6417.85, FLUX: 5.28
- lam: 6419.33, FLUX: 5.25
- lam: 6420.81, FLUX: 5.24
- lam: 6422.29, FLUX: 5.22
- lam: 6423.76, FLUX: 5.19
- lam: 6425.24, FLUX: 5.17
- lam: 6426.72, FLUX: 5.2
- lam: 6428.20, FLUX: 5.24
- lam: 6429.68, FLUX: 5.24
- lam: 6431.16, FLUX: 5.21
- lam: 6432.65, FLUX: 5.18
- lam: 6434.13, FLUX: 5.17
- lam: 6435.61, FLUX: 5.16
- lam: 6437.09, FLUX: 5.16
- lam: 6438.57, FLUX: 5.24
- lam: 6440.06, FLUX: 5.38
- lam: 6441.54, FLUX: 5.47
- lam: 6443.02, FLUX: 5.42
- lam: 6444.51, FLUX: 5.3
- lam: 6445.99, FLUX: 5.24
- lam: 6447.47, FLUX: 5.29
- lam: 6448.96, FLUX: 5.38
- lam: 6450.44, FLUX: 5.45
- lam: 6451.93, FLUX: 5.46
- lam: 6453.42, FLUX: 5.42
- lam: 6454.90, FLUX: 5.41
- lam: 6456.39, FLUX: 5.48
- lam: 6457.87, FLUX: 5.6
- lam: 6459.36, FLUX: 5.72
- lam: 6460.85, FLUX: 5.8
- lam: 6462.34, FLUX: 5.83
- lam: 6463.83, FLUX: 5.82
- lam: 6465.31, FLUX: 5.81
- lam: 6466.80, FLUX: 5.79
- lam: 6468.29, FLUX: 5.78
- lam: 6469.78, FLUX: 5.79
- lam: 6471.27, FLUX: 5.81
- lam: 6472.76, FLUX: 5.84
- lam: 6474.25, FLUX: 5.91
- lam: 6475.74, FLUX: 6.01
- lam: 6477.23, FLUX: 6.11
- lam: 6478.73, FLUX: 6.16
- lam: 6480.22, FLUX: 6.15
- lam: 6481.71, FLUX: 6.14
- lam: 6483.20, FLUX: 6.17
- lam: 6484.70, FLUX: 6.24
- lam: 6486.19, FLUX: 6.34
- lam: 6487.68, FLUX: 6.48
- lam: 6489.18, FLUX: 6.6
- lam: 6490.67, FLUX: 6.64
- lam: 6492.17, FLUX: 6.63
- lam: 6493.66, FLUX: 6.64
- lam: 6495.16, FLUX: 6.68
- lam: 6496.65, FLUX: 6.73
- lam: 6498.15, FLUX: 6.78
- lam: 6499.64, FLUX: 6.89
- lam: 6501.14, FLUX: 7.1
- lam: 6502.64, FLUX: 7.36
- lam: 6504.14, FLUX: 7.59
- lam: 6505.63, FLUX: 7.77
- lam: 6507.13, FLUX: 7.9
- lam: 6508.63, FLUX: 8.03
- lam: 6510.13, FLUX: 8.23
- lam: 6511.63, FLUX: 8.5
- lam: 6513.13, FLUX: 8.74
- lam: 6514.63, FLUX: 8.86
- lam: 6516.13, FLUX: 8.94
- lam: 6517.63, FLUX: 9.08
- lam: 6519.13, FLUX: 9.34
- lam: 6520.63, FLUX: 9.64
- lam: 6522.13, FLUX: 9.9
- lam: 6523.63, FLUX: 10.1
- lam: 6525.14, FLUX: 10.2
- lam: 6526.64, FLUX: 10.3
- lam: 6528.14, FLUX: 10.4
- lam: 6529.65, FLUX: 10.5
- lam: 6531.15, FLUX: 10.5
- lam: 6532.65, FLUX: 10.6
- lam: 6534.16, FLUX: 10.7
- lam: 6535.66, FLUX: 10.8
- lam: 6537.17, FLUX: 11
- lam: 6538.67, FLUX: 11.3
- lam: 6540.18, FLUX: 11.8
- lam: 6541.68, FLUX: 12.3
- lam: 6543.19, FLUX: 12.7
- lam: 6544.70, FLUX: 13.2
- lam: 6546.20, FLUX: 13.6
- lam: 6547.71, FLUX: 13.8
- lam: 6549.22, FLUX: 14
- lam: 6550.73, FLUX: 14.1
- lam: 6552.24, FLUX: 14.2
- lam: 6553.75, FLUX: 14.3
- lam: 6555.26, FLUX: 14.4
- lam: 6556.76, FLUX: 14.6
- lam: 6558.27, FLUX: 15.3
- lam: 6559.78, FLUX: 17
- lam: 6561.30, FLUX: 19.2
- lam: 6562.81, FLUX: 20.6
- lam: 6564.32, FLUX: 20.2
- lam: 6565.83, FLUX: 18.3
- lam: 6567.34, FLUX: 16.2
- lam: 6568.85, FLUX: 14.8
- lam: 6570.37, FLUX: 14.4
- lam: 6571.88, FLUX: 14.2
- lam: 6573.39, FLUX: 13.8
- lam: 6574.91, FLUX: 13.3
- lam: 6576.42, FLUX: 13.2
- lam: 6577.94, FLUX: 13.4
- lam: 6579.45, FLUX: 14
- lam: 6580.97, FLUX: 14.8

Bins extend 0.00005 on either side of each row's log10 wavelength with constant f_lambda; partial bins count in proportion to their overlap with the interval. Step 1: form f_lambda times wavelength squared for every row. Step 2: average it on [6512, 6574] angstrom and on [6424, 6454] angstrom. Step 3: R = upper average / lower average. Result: 2.5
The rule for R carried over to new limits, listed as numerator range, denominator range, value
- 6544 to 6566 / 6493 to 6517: 2.08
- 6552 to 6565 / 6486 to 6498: 2.58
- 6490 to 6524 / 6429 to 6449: 1.55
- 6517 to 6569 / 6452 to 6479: 2.33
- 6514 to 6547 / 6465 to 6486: 1.82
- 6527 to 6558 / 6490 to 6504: 1.84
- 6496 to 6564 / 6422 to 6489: 2.03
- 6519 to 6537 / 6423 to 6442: 2.03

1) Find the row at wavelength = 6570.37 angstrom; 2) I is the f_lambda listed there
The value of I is 14.4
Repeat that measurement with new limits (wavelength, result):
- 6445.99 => 5.24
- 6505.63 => 7.77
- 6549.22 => 14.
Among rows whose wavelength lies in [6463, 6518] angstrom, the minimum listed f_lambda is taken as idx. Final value 5.78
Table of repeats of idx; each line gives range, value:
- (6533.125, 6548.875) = 10.7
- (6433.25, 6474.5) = 5.16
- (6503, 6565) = 7.59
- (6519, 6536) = 9.34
